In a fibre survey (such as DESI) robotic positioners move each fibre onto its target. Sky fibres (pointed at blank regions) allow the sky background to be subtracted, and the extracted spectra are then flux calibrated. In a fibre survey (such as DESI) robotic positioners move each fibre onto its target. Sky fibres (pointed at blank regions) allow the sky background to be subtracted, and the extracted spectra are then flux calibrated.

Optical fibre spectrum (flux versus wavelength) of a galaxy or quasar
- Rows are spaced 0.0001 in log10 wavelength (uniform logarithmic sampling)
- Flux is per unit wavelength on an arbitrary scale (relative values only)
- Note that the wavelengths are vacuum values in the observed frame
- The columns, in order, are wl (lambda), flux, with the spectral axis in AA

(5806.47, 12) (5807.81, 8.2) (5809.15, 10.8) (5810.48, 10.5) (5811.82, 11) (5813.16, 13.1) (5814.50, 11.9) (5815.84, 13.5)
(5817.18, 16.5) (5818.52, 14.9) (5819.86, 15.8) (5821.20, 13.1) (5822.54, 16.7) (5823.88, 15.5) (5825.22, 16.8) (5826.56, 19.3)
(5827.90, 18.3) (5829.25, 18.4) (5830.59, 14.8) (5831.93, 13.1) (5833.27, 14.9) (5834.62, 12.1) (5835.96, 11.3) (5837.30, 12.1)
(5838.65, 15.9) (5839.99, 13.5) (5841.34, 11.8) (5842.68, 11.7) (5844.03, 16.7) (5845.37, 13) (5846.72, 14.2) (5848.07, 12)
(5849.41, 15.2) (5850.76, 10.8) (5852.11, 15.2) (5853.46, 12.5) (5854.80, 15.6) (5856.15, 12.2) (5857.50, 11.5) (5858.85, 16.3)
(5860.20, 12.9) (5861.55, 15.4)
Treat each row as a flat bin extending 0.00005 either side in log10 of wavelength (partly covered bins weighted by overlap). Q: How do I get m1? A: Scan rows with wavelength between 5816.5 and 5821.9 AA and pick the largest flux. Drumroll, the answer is 16.5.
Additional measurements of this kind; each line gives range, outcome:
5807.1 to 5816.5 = 13.5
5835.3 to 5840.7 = 15.9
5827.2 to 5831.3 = 18.4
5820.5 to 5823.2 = 16.7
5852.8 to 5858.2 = 15.6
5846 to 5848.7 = 14.2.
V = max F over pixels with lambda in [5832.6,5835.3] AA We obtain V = 14.9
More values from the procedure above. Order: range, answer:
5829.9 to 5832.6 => 14.8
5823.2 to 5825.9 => 16.8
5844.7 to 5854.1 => 15.2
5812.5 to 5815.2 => 13.1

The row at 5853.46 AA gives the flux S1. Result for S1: 12.5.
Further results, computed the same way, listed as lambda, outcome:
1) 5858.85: 16.3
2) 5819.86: 15.8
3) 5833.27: 14.9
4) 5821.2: 13.1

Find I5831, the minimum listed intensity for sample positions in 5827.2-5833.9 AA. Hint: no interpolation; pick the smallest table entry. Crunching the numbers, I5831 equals 13.1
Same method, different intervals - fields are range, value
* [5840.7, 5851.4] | 10.8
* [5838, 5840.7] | 13.5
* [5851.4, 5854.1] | 12.5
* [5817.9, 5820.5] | 14.9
